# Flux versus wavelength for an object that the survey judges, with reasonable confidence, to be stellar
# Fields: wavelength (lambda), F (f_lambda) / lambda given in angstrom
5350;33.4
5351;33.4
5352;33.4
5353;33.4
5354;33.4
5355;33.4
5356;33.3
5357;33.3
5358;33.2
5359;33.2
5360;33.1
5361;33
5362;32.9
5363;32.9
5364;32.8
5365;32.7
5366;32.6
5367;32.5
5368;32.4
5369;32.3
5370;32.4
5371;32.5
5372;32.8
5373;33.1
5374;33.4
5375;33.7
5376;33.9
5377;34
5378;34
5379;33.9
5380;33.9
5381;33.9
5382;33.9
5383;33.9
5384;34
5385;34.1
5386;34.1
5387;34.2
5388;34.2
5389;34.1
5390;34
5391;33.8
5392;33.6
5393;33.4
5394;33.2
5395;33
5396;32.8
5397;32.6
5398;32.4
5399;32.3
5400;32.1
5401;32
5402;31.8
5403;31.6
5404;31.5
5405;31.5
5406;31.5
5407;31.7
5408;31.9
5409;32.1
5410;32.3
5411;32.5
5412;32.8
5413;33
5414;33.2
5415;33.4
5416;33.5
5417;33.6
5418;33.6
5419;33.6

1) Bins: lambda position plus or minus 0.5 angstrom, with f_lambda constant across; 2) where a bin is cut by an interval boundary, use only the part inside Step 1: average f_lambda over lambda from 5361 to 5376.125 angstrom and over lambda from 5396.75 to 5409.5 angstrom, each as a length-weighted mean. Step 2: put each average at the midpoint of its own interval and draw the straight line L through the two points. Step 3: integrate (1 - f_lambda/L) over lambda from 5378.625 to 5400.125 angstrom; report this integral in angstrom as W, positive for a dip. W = -0.8 angstrom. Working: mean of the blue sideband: 32.8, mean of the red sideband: 31.9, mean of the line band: 33.5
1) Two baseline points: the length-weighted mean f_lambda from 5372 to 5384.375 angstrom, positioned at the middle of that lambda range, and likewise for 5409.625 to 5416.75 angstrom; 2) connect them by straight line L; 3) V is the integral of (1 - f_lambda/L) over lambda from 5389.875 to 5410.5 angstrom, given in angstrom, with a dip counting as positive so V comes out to 0.5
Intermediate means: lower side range 33.8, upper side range 33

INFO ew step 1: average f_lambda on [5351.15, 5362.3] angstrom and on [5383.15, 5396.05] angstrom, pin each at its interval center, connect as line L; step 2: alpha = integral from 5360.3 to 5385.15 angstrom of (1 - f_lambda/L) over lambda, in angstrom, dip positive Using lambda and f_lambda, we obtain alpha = 0.2 angstrom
